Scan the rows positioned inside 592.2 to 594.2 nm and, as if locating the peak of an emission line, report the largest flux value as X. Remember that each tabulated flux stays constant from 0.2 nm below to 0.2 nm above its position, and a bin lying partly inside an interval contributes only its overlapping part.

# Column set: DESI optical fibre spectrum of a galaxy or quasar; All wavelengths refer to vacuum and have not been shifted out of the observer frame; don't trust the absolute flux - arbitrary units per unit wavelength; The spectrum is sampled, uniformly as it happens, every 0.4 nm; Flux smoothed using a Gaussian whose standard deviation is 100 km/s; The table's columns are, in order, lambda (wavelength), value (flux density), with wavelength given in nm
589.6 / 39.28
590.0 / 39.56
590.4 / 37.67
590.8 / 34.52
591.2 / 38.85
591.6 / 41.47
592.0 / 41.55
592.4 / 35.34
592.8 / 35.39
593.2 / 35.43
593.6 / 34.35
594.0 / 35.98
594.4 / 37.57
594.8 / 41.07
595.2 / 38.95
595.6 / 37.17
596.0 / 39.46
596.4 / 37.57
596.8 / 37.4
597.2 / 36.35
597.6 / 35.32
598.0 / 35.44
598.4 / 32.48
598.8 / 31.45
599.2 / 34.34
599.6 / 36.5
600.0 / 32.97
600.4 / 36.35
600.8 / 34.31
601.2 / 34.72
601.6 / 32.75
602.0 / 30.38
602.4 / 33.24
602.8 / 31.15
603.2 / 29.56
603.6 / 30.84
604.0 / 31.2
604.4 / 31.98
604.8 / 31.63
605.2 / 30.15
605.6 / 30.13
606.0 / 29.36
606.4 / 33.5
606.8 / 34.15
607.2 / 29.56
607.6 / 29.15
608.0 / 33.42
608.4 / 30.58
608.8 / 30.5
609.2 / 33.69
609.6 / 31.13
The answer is 35.98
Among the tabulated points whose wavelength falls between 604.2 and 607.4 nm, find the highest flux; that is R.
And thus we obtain 34.15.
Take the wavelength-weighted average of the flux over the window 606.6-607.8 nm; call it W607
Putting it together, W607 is 31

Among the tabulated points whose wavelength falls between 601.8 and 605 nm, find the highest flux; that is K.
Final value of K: 33.24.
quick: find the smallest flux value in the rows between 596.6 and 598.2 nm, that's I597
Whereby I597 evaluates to 35.32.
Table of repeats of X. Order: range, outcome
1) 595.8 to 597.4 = 39.46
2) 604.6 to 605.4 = 31.63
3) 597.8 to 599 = 35.44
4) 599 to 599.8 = 36.5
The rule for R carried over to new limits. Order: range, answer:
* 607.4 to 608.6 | 33.42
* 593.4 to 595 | 41.07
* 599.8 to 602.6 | 36.35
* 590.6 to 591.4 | 38.85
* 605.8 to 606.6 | 33.5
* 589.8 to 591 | 39.56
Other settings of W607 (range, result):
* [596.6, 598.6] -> 35.4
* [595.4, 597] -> 37.9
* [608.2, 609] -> 30.5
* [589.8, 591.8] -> 38.4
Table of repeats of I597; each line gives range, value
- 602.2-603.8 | 29.56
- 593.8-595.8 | 35.98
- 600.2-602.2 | 30.38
